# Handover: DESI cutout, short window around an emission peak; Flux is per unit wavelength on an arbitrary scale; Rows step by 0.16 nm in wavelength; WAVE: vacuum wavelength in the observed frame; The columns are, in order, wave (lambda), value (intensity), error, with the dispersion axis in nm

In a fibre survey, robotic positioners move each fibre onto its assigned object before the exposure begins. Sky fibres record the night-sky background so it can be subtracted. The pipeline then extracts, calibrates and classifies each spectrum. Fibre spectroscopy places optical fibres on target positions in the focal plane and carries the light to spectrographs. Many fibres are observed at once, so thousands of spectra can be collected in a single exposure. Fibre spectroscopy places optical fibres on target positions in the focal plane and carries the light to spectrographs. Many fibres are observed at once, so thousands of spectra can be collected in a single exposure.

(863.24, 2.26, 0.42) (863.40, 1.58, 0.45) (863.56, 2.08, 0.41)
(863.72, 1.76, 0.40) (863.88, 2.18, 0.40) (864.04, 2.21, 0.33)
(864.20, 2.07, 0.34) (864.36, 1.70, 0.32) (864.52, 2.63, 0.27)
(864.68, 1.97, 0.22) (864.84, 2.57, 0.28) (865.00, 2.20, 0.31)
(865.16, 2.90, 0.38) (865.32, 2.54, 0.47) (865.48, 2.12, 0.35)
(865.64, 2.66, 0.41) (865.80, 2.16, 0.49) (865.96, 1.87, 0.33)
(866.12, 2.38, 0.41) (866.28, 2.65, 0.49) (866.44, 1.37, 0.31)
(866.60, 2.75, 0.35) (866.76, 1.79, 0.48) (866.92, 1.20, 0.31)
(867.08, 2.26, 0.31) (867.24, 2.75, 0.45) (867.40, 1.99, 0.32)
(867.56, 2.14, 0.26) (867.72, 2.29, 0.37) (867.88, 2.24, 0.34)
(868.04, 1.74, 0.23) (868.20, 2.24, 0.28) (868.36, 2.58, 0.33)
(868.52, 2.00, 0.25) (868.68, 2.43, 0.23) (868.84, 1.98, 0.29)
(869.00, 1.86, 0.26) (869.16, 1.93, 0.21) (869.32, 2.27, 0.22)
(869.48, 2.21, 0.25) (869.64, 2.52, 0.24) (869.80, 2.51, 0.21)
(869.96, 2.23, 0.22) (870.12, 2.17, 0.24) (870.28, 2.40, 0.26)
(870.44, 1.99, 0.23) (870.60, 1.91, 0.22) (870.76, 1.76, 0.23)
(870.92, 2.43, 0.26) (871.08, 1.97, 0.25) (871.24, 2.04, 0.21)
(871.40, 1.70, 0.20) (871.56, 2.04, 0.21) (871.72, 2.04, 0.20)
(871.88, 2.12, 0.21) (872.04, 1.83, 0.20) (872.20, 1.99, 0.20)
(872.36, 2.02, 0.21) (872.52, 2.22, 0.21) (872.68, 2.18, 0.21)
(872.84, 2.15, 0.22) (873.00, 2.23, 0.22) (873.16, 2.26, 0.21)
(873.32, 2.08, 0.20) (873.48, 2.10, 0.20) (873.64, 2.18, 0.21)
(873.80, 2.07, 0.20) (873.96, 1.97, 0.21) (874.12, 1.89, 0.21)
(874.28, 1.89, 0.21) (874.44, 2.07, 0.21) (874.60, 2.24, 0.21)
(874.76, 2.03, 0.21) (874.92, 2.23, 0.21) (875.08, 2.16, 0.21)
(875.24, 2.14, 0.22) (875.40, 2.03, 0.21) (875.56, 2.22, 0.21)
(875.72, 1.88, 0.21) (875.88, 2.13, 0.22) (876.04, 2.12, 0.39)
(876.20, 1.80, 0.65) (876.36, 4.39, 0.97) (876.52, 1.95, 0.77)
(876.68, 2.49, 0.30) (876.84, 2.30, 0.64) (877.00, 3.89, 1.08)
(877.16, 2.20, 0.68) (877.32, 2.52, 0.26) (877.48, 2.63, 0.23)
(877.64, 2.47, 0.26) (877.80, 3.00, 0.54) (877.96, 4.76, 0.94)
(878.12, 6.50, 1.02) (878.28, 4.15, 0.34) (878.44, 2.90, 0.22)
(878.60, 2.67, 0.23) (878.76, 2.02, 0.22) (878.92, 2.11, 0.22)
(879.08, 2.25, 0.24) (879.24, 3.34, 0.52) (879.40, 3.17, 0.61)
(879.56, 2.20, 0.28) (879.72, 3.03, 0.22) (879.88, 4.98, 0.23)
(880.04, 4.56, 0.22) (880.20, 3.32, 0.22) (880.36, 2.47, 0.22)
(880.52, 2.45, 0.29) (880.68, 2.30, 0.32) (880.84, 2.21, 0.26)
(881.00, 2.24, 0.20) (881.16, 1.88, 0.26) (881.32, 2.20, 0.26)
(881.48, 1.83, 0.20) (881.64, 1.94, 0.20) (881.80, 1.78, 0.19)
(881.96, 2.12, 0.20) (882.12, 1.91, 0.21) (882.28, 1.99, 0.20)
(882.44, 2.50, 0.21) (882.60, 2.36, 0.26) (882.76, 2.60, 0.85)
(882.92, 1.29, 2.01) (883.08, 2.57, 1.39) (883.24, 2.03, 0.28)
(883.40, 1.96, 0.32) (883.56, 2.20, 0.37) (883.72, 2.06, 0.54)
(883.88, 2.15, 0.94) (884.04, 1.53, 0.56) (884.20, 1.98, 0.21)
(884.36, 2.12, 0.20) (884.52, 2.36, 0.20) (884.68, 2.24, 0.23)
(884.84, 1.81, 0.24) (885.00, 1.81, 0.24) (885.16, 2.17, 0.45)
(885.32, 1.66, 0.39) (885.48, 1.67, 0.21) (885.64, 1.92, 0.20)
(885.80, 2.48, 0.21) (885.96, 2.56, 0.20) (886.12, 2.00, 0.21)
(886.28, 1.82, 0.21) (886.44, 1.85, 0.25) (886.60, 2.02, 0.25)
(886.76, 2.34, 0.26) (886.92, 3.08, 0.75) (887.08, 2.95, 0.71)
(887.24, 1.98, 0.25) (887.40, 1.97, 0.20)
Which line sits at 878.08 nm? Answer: [S II]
